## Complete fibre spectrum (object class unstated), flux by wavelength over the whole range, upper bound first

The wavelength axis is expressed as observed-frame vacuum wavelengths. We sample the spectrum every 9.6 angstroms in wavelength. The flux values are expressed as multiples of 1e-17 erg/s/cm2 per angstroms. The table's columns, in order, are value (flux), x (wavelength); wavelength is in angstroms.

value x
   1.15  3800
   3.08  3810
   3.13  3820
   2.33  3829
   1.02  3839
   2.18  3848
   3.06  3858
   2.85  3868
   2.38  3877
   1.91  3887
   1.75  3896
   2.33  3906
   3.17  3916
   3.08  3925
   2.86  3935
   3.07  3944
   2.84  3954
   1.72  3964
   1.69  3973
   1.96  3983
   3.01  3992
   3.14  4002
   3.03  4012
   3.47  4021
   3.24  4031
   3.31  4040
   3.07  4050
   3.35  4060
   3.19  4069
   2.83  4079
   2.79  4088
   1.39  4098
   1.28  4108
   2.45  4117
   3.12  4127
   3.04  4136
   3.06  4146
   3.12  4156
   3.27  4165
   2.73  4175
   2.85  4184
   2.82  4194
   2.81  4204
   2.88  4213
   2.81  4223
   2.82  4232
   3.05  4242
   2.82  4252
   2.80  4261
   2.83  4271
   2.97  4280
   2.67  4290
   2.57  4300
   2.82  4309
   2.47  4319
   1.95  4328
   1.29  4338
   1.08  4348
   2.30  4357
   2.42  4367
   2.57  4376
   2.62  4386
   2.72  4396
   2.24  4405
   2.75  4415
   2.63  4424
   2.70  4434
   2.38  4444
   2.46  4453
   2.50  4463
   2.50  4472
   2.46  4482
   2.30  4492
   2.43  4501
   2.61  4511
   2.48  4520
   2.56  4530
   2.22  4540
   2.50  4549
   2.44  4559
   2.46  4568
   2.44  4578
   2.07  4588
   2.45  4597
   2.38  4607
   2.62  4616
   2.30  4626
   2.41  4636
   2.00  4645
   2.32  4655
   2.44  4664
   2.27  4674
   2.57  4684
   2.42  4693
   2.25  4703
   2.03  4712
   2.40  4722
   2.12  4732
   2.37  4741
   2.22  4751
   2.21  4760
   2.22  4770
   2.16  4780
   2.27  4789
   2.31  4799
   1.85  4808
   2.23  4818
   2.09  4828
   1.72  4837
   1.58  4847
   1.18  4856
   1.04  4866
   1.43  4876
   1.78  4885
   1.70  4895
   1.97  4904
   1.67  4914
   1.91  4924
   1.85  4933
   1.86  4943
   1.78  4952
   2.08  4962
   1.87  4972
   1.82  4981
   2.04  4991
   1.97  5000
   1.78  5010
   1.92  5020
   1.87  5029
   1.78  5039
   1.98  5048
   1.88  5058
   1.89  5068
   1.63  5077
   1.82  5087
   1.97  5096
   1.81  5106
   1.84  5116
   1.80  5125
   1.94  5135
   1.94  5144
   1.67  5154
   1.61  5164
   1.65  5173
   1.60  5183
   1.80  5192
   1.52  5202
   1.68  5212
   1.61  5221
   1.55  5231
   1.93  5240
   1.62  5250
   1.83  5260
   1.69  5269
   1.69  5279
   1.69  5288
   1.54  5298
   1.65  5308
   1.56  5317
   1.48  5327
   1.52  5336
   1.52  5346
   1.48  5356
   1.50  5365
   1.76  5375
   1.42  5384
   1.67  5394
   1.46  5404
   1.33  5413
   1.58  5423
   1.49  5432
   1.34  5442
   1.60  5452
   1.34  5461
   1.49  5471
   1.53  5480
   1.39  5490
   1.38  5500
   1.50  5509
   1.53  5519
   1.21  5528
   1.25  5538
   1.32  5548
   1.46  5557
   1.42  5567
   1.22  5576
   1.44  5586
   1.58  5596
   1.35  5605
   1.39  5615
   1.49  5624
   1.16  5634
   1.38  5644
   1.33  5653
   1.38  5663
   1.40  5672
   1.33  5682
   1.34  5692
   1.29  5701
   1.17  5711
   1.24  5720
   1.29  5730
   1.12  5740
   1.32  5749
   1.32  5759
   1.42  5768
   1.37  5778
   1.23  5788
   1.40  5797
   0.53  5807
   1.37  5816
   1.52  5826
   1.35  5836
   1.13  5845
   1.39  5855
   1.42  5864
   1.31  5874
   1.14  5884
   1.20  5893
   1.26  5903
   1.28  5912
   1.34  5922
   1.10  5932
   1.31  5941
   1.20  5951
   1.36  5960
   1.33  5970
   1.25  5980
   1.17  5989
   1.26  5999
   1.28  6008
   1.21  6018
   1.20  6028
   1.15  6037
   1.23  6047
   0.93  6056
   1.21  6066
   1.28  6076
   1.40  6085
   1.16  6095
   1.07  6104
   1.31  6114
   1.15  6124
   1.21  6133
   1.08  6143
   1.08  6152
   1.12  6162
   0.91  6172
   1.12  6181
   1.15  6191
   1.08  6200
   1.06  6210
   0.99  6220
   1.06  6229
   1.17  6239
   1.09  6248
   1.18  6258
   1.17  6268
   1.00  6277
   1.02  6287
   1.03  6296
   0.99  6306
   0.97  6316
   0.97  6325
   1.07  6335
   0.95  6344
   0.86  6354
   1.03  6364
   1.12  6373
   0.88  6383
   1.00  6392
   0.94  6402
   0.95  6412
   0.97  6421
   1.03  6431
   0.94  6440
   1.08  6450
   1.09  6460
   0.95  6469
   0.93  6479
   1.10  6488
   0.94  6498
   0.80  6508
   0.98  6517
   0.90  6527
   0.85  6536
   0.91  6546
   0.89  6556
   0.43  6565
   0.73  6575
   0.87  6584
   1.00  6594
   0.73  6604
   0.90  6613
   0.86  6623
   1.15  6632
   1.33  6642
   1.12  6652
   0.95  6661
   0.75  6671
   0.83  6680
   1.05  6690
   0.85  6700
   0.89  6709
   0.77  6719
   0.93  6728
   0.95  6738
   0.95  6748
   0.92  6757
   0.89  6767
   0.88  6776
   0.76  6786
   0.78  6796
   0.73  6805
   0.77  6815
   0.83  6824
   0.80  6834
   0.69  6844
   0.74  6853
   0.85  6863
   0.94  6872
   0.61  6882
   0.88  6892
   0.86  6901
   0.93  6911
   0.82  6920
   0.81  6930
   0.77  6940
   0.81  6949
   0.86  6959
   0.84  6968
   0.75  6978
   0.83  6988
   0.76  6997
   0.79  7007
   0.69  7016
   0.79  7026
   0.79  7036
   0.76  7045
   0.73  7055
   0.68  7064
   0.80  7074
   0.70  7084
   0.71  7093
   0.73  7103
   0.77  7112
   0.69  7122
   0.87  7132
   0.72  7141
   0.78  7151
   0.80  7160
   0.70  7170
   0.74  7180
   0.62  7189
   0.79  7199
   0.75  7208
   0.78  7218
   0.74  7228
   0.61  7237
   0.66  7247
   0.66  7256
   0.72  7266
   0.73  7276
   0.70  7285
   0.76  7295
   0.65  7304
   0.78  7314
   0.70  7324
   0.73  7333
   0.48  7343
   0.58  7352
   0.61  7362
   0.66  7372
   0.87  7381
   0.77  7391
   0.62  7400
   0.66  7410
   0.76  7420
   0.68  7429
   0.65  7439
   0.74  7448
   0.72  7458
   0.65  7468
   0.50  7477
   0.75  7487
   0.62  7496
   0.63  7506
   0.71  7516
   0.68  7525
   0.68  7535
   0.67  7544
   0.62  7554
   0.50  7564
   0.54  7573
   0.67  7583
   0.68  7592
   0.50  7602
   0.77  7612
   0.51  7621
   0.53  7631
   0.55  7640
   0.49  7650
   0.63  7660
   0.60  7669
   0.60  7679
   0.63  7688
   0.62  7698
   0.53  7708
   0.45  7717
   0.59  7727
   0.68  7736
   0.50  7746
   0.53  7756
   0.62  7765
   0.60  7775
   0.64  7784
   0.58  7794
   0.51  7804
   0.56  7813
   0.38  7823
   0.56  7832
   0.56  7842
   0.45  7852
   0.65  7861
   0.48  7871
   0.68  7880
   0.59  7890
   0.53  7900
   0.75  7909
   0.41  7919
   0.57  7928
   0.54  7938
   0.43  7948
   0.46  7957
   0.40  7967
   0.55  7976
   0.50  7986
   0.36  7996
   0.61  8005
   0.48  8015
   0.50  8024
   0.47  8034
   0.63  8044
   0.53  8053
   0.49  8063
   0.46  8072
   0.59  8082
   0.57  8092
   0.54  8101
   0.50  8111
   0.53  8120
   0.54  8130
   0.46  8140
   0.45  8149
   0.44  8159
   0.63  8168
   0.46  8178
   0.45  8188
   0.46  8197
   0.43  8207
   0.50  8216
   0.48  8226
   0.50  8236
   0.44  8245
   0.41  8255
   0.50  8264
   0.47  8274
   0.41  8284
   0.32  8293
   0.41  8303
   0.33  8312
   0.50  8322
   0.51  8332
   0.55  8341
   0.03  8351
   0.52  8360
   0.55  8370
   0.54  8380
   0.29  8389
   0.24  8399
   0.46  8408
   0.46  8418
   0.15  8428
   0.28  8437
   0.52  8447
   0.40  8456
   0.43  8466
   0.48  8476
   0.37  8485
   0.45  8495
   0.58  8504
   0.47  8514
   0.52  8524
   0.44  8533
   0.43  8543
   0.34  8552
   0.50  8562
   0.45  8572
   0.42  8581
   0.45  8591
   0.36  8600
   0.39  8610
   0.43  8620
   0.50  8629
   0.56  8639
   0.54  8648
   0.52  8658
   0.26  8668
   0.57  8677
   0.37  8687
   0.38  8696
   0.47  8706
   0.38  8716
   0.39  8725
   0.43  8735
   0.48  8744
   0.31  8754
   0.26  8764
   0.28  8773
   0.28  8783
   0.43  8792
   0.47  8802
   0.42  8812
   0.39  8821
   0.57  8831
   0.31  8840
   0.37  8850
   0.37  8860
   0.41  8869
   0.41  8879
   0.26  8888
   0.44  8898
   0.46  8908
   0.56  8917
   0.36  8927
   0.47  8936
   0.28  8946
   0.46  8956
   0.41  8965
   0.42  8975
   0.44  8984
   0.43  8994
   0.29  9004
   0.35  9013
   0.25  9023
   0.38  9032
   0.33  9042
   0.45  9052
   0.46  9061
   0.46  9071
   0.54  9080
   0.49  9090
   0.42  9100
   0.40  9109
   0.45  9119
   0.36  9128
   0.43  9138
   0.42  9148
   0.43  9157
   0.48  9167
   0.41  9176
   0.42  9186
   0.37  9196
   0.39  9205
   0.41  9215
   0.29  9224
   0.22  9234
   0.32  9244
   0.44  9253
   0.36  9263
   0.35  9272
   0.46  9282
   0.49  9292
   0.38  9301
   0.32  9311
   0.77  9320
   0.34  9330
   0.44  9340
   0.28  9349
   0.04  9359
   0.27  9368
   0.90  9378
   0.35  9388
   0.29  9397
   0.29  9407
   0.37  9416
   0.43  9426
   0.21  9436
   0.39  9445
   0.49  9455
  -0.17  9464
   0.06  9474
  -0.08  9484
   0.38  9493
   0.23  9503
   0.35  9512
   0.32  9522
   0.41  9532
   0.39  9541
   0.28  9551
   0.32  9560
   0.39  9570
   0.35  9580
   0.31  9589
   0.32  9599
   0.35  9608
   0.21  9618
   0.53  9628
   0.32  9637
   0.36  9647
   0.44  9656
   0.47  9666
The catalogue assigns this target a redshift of 0.00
